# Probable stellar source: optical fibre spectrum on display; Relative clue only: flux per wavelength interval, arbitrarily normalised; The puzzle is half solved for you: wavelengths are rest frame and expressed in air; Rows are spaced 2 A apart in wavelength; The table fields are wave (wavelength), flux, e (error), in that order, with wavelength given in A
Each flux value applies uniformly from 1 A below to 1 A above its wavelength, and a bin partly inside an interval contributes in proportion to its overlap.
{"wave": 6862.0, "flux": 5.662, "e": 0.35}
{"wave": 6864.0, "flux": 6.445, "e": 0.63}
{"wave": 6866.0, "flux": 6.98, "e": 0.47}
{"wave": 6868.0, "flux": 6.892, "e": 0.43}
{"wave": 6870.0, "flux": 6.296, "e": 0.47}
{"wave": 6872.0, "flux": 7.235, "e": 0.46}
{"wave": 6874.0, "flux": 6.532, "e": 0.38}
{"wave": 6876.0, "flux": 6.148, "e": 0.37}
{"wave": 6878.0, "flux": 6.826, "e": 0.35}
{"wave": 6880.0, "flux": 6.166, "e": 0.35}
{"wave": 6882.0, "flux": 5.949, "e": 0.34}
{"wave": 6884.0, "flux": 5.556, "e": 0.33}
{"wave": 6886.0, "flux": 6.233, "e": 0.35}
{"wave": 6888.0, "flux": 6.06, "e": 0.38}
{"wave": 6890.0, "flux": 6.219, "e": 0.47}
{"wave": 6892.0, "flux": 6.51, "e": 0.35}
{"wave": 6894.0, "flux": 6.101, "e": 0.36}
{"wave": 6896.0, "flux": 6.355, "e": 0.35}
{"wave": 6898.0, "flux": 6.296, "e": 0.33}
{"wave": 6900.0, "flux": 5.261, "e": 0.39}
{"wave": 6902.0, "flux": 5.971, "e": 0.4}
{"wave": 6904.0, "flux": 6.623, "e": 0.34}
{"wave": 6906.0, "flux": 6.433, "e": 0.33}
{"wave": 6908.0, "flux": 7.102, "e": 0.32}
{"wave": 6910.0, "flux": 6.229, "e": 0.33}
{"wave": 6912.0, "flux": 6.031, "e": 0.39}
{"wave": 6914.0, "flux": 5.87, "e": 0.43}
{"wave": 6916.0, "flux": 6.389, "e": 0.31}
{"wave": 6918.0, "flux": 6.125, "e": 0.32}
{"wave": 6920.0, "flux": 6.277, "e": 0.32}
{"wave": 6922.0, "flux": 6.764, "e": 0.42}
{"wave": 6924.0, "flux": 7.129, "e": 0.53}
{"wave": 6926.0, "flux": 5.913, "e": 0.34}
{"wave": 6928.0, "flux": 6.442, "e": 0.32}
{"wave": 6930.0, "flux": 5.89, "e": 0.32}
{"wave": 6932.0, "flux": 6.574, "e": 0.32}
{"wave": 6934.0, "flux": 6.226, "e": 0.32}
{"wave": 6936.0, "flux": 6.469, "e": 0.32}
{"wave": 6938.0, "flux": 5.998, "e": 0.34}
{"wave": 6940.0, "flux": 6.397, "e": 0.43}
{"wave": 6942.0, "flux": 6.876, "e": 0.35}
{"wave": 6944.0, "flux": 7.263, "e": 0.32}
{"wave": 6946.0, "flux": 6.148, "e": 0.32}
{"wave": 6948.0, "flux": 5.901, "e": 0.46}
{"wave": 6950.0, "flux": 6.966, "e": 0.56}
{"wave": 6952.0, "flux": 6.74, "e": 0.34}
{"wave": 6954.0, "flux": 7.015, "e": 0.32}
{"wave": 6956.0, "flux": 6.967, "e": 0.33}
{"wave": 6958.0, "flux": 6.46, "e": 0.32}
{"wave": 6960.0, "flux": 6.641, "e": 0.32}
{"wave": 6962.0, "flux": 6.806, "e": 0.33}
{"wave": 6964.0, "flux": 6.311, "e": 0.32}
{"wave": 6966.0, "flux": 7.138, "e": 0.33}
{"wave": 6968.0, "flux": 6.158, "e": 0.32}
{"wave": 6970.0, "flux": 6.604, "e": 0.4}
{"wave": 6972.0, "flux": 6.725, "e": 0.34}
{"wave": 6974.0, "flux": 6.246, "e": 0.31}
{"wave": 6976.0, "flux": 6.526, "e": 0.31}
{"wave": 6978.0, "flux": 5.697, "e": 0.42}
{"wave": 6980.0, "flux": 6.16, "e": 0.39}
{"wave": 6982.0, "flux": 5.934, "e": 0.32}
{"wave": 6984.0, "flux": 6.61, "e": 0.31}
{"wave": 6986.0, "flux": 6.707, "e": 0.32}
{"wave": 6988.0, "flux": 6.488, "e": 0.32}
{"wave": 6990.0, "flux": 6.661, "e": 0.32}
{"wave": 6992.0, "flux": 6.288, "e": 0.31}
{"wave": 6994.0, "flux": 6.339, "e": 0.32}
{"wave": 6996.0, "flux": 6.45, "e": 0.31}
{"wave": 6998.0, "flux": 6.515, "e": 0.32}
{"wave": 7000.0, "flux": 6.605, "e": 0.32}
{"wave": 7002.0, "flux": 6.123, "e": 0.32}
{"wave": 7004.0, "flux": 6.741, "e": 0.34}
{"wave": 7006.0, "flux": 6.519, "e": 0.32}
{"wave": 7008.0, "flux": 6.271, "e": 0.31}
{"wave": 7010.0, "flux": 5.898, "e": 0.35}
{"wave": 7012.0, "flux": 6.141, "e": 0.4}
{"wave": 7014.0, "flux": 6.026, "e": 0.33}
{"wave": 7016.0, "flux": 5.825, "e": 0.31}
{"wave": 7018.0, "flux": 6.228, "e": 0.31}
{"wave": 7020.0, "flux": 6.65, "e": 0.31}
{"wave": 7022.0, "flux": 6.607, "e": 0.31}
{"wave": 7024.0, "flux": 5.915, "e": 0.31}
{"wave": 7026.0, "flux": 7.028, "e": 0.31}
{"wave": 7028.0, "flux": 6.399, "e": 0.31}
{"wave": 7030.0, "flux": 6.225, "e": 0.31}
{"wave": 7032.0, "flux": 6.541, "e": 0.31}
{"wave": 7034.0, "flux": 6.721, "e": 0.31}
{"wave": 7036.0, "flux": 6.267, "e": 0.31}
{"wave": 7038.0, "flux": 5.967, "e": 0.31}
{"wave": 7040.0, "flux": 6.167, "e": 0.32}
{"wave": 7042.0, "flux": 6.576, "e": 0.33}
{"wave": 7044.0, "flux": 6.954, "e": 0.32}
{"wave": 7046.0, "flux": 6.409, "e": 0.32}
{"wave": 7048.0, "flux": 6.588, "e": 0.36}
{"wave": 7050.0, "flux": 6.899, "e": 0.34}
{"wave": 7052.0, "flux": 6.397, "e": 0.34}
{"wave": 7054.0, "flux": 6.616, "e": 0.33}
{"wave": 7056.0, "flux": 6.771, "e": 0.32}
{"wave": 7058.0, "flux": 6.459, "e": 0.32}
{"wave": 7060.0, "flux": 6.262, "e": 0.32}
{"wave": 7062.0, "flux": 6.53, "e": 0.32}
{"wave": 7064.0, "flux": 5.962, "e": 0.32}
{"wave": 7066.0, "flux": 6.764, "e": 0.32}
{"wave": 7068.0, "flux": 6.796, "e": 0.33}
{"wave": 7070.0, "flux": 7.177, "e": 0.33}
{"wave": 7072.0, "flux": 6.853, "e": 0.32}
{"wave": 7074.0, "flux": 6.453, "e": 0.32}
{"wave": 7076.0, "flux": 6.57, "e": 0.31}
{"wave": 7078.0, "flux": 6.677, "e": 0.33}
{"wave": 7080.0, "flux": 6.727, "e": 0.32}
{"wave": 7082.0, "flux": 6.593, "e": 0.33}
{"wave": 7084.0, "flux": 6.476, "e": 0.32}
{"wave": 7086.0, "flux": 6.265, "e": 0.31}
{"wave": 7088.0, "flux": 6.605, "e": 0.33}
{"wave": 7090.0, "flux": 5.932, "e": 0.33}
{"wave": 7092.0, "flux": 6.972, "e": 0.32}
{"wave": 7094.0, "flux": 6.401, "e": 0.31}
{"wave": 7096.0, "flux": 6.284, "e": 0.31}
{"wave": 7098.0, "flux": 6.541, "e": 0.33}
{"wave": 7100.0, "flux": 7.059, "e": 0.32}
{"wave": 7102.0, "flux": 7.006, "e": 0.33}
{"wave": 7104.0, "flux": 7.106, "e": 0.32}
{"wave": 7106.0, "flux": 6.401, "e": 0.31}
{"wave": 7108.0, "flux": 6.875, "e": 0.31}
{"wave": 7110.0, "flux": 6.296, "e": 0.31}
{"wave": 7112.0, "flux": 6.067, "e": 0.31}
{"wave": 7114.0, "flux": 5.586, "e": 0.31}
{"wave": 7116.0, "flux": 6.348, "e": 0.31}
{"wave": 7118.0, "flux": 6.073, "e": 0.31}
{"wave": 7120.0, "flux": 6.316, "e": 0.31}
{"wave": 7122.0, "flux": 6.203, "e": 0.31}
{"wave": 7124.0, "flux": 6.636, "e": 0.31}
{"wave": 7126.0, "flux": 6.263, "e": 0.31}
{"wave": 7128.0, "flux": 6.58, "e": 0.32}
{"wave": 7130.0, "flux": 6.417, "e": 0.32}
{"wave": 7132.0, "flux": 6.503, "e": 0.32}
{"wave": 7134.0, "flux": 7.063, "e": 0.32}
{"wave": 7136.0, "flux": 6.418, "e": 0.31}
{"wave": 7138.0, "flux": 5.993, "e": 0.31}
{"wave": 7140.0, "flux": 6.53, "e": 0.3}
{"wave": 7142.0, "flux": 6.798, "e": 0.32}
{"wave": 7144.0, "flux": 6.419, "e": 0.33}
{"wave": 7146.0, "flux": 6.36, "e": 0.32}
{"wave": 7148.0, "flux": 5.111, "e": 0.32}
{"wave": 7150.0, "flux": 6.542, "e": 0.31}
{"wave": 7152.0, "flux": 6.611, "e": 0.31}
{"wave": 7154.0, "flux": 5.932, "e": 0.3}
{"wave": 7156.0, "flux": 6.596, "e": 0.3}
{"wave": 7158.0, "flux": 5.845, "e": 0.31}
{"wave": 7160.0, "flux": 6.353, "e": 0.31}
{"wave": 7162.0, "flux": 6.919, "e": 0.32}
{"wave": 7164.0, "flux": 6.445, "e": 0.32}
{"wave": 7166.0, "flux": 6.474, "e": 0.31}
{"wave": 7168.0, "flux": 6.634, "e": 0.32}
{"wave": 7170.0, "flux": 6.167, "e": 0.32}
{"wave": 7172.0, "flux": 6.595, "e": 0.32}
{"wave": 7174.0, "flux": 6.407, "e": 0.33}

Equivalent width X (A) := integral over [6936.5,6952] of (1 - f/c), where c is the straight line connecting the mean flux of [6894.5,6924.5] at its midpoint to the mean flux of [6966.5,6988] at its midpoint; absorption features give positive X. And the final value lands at -0.45 A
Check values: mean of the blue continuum 6.31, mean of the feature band 6.52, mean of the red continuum 6.36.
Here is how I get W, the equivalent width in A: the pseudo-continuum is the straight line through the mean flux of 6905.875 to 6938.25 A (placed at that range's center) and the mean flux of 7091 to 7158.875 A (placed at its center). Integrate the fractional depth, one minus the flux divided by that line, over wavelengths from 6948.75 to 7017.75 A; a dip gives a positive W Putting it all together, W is -0.8 A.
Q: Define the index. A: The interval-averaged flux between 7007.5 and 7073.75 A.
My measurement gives 6.45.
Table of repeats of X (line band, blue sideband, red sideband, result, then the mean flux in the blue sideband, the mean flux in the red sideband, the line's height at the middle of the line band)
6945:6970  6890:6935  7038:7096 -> -0.92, 6.29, 6.55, 6.37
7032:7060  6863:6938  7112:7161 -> -0.87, 6.33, 6.31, 6.32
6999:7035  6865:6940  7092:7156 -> 0.10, 6.33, 6.42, 6.38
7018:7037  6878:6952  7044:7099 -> 0.06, 6.31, 6.56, 6.49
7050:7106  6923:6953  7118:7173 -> -1.65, 6.46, 6.39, 6.41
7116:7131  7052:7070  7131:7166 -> 0.17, 6.55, 6.38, 6.43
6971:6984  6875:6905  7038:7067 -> 0.20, 6.15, 6.51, 6.34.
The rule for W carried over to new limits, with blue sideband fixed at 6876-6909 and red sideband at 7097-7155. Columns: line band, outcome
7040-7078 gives -1.4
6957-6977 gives -0.9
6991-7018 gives 0.1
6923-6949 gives -0.6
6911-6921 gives 0.2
